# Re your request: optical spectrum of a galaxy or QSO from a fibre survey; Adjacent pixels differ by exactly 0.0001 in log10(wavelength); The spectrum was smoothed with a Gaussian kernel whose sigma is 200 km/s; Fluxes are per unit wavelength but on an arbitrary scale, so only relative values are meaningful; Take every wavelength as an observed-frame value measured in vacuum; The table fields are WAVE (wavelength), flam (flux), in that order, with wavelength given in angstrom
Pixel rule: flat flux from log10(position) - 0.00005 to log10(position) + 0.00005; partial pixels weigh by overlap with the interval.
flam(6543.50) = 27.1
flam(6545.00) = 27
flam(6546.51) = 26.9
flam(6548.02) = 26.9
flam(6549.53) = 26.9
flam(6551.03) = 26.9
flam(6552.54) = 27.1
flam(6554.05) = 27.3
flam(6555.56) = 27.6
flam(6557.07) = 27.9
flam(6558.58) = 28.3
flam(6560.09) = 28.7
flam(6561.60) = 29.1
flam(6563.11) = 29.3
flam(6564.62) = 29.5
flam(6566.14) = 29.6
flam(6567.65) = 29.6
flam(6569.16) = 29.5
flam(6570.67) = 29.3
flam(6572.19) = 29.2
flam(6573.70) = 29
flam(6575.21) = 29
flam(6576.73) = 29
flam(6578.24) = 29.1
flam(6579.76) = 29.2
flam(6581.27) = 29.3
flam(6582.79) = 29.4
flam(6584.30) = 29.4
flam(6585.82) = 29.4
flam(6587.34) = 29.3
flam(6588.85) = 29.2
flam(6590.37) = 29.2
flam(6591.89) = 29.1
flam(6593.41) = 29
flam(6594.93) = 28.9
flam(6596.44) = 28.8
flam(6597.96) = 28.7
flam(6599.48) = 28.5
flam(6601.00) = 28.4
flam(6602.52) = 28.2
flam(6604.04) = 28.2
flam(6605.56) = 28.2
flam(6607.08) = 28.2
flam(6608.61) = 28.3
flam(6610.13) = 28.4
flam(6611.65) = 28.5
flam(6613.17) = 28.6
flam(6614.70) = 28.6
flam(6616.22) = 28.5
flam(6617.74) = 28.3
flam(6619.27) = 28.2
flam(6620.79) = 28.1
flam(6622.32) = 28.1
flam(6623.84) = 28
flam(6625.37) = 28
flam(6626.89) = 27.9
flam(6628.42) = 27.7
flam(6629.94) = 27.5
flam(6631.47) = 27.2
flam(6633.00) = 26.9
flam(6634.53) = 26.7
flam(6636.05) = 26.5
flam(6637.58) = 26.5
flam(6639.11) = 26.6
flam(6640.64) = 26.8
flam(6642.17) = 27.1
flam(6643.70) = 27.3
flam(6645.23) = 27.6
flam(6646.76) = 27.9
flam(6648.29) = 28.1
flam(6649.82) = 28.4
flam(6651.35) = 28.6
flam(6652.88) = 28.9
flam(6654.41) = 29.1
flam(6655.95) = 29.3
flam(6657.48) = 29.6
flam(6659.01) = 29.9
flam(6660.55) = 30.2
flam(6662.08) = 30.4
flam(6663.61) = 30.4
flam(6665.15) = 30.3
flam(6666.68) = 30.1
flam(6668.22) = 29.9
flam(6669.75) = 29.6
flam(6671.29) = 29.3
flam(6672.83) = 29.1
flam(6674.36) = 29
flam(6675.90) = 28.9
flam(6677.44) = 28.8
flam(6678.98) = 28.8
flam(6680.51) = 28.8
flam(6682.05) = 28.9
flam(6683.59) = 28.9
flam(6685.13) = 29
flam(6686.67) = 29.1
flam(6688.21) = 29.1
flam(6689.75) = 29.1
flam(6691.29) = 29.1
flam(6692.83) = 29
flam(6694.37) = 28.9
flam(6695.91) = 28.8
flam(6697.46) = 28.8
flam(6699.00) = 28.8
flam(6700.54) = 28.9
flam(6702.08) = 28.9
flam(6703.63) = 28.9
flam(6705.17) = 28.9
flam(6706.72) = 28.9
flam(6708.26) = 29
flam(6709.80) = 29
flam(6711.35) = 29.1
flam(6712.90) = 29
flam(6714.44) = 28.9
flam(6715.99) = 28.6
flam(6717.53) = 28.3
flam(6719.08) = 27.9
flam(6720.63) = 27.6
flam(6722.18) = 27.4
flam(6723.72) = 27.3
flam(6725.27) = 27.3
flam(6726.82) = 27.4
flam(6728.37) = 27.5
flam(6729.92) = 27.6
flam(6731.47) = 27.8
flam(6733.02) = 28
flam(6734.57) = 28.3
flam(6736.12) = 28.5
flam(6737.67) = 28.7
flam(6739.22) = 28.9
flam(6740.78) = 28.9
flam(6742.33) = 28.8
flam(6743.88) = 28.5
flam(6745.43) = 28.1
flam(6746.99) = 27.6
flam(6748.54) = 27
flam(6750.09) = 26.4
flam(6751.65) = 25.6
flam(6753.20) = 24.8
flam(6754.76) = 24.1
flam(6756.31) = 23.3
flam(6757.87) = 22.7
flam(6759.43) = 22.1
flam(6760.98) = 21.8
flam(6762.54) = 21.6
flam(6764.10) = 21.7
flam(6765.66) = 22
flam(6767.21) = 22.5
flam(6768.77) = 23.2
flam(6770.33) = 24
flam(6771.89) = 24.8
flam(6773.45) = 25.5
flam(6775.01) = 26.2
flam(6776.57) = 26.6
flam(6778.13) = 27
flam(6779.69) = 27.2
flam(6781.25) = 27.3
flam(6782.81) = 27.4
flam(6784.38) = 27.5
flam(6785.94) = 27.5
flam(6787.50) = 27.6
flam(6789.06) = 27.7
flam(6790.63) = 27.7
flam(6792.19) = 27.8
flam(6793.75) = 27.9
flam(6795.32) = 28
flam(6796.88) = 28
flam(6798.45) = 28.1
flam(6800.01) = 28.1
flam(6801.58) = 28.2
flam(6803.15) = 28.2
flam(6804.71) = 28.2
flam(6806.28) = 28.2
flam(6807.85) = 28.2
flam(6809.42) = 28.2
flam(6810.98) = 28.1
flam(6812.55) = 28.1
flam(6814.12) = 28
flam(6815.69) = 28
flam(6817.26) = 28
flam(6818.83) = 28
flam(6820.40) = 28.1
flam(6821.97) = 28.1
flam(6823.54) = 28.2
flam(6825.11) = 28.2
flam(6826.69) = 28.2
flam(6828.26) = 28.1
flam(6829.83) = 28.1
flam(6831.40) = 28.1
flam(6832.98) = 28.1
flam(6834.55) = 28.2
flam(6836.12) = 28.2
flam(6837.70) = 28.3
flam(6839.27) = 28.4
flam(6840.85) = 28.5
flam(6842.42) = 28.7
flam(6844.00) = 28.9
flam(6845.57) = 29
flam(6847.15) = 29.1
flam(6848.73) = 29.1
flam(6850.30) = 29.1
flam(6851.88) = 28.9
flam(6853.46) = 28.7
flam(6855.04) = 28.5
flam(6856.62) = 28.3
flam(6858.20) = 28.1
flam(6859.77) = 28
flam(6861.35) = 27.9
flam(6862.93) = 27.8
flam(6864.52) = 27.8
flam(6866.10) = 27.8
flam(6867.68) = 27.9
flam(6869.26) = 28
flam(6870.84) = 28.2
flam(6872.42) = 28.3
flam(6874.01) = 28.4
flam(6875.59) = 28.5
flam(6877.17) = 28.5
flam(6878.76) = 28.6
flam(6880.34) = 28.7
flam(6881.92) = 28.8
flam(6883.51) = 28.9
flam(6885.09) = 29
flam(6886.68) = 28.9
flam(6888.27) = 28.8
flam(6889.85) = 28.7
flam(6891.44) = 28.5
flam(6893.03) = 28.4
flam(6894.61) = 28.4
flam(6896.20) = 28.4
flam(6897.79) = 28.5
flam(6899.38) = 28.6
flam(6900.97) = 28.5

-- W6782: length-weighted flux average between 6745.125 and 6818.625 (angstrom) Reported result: 26.3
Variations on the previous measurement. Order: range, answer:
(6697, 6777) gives 26.8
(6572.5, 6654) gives 28.3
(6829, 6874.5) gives 28.4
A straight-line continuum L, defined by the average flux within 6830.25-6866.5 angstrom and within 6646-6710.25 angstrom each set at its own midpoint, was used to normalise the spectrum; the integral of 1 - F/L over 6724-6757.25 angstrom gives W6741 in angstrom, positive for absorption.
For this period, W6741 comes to 1.8 angstrom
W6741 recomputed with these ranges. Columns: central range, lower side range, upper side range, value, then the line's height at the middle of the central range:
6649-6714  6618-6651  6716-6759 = -4.3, 27.4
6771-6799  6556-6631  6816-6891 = 1.3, 28.5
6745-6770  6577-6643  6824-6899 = 3.9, 28.4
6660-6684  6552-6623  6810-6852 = -0.7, 28.6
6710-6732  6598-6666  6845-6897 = 0.3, 28.3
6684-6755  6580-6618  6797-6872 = 0.7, 28.5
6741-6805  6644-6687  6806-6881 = 5.7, 28.6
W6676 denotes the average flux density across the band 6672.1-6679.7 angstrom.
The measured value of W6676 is 28.9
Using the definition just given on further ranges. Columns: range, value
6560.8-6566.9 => 29.4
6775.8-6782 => 27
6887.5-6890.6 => 28.8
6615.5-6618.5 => 28.4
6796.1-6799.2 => 28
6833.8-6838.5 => 28.3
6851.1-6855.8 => 28.7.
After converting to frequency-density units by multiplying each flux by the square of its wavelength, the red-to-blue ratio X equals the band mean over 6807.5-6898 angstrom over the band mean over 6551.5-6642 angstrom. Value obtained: 1.1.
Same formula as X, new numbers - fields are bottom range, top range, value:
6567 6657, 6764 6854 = 1.03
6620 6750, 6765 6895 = 1.02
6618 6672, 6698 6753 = 1.02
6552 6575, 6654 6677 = 1.06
